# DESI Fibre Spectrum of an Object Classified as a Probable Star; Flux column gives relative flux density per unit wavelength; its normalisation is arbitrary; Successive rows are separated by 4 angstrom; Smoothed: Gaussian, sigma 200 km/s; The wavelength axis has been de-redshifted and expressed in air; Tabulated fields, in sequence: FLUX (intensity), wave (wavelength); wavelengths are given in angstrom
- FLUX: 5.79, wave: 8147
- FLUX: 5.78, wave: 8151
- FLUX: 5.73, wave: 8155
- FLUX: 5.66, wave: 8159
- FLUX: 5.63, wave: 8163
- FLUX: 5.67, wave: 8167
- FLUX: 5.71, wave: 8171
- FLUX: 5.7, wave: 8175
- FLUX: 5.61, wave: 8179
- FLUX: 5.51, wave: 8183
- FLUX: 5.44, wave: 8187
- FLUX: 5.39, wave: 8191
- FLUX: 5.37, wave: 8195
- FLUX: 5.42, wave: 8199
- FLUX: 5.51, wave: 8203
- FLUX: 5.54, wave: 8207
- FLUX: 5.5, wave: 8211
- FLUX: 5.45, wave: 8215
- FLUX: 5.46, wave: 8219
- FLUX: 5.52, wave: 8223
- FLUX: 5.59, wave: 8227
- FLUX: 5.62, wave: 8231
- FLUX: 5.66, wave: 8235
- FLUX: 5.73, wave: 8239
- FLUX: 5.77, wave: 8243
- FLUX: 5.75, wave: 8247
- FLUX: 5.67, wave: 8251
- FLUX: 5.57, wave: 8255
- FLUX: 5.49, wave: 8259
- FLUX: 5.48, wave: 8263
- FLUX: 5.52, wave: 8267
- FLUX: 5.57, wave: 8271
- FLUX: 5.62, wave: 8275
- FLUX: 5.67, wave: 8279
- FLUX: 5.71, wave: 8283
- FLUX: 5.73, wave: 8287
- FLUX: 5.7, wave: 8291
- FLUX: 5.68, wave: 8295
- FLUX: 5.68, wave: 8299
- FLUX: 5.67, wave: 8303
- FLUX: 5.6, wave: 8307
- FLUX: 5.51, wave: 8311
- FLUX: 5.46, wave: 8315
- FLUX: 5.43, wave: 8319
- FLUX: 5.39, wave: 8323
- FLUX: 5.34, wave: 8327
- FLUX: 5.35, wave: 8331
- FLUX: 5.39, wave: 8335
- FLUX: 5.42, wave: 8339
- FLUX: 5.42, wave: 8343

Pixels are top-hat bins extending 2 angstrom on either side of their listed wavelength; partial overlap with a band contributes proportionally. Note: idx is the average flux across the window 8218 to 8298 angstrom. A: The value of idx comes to 5.63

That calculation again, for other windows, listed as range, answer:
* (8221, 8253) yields 5.66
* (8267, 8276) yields 5.58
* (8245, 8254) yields 5.69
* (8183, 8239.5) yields 5.51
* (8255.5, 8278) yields 5.54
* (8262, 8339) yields 5.55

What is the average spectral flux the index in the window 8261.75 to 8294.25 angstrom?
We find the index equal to 5.63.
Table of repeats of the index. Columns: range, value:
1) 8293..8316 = 5.61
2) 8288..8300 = 5.69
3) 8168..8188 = 5.61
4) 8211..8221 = 5.46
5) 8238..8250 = 5.75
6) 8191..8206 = 5.43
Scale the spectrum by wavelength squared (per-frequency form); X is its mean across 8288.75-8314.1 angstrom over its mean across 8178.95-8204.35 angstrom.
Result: 1.06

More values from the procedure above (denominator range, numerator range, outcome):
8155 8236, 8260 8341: 1.02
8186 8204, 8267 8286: 1.06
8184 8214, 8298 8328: 1.04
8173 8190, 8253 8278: 1.02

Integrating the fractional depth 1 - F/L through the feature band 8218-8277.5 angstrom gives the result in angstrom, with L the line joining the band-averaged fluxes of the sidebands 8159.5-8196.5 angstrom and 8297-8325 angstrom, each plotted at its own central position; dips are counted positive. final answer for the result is -0.6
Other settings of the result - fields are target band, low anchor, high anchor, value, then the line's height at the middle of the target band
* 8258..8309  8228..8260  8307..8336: -0.8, 5.54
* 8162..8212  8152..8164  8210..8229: 0.6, 5.6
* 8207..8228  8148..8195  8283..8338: 0.3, 5.59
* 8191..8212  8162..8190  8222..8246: 0.6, 5.63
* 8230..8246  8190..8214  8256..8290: -0.5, 5.53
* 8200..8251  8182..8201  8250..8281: -0.9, 5.49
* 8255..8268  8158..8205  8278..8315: 0.3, 5.62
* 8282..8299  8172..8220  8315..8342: -0.9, 5.42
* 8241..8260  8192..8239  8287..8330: -0.4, 5.53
